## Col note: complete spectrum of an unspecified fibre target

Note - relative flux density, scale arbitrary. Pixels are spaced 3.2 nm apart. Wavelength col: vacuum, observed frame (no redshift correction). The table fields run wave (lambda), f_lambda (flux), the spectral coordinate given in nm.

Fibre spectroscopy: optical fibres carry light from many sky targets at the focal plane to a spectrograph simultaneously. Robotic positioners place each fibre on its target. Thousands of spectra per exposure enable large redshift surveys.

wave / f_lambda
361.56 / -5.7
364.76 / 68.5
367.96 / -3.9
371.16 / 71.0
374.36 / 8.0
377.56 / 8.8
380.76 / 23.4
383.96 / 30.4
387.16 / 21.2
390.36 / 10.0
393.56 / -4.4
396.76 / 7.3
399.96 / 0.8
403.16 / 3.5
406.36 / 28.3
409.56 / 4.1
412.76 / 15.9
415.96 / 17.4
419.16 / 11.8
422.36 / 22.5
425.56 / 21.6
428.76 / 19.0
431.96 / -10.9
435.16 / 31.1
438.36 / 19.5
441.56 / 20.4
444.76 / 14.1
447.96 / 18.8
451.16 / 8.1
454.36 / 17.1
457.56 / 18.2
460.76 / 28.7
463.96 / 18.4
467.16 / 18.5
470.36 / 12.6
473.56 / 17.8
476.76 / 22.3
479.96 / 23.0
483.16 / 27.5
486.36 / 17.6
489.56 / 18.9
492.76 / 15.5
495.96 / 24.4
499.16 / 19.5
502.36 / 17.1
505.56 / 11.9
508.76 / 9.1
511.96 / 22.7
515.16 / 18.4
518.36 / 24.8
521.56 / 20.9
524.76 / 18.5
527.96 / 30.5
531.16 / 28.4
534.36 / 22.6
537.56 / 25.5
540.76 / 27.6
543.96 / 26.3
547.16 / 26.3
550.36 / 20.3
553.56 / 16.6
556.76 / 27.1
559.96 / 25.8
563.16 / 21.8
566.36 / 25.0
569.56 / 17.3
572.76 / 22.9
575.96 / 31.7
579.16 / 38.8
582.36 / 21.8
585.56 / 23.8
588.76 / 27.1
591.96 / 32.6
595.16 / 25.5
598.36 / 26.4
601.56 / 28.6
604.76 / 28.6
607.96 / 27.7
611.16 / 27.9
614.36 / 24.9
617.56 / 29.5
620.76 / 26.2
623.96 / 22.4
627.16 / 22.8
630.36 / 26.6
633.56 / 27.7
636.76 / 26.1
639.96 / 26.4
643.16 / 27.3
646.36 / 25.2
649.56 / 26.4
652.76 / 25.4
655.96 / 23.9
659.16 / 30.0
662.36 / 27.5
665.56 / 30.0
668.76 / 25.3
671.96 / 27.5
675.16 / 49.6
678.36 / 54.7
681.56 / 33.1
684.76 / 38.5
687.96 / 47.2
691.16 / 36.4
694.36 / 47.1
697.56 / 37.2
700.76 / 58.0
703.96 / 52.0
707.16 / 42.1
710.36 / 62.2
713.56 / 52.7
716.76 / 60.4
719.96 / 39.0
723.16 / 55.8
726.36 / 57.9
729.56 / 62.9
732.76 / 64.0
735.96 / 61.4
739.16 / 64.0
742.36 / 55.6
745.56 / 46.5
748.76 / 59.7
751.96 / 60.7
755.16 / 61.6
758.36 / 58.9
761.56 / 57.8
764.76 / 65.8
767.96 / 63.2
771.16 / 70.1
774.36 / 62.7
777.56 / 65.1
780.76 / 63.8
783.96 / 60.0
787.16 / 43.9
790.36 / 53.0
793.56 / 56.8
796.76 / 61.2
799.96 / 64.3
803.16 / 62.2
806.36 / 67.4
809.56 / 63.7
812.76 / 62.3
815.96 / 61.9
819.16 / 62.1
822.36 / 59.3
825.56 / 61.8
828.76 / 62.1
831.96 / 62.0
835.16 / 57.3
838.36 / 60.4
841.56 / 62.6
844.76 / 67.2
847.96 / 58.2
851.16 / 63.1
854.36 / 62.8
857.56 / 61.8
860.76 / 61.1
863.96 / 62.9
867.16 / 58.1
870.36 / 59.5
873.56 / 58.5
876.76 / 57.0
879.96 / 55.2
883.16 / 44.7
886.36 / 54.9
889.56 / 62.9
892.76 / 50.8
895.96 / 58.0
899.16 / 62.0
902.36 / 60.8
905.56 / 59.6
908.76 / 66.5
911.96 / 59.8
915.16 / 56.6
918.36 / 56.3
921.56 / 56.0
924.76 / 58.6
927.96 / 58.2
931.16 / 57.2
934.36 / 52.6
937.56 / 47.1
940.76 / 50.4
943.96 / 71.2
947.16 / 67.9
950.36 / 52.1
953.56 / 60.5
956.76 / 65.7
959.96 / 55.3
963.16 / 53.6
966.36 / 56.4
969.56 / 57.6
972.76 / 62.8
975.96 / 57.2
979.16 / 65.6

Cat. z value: 0.82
